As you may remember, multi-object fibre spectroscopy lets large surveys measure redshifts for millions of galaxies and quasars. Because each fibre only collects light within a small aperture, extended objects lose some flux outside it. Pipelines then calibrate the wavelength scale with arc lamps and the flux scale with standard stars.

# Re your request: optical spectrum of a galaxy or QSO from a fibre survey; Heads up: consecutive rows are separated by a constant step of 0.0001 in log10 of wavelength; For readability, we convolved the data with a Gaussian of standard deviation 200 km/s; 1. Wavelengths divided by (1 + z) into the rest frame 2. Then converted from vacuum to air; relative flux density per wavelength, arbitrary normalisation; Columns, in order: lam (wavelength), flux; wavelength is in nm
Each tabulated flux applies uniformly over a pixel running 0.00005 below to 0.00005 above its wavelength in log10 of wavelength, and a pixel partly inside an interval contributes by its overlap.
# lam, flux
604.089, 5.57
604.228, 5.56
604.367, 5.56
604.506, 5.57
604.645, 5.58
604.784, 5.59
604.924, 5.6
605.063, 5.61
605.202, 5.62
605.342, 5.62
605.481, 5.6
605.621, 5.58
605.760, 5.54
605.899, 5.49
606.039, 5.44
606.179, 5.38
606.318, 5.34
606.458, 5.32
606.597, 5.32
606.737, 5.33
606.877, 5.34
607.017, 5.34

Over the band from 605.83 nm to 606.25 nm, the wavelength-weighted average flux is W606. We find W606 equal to 5.43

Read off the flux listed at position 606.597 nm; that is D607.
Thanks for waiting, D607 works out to 5.32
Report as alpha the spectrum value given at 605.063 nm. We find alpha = 5.61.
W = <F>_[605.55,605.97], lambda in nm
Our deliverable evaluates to 5.54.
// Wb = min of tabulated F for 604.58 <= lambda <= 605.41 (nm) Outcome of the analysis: 5.58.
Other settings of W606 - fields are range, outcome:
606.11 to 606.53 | 5.36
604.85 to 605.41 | 5.61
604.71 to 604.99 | 5.58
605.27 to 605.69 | 5.59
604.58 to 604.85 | 5.59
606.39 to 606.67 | 5.33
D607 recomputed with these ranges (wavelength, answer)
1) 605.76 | 5.54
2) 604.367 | 5.56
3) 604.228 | 5.56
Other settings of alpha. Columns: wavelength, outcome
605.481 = 5.6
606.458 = 5.32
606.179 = 5.38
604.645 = 5.58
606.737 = 5.33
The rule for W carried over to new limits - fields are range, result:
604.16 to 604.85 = 5.58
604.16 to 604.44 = 5.57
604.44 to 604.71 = 5.58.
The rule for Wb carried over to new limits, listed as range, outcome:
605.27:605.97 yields 5.49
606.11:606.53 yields 5.32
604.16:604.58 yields 5.56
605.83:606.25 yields 5.38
